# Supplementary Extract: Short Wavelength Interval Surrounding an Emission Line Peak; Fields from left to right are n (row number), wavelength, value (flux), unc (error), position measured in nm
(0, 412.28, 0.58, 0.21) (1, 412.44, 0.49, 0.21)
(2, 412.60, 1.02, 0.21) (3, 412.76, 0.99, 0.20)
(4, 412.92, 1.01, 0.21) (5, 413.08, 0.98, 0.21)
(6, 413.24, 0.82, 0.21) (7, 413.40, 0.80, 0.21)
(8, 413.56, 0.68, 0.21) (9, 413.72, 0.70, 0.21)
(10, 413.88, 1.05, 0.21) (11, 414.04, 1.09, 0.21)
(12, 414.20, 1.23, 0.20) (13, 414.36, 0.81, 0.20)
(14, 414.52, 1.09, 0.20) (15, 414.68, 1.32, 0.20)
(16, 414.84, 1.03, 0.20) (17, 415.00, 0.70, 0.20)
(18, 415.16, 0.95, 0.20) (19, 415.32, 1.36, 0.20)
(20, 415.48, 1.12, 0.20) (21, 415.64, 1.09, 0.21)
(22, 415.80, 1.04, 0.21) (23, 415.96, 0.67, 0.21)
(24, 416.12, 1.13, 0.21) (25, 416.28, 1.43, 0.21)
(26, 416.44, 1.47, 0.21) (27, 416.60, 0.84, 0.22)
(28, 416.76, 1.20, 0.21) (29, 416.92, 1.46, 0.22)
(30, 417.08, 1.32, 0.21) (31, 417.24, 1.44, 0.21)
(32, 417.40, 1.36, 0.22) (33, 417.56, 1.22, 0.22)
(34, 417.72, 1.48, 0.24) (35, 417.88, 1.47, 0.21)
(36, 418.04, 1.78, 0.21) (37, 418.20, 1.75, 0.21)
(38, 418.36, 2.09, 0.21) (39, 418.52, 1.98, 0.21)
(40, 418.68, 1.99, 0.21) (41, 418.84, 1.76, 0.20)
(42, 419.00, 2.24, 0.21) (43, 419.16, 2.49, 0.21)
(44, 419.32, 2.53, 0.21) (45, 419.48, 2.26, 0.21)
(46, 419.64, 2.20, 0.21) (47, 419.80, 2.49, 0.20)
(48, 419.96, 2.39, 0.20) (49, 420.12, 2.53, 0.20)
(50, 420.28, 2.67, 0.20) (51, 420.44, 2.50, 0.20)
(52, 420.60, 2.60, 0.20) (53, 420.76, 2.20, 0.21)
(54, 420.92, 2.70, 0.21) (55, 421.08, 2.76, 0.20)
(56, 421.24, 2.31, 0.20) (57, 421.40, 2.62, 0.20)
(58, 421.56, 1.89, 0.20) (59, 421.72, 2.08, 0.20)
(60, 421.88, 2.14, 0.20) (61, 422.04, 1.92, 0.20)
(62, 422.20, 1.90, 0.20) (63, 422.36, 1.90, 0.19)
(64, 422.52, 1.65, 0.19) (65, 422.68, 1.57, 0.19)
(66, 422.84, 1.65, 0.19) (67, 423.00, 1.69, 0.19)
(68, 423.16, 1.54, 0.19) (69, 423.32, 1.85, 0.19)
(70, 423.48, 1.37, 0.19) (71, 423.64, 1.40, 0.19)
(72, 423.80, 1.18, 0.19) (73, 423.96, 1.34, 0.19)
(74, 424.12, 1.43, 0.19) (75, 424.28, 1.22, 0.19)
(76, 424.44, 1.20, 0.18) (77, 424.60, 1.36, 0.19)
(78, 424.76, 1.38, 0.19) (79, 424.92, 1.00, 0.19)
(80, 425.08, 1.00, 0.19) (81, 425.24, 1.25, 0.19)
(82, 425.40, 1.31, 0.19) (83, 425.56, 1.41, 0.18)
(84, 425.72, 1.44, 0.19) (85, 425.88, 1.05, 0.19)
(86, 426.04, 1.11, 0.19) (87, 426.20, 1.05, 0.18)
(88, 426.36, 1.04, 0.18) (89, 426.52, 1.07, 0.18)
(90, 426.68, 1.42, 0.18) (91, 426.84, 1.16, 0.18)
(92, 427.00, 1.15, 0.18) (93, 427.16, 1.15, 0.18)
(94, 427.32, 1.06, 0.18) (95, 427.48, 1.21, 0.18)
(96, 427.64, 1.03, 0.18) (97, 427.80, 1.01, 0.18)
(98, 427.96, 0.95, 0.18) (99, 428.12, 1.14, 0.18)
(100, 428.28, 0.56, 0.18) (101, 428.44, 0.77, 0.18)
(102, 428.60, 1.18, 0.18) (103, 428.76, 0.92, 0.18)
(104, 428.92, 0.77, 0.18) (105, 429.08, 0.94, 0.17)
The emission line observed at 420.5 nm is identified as C IV 1549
